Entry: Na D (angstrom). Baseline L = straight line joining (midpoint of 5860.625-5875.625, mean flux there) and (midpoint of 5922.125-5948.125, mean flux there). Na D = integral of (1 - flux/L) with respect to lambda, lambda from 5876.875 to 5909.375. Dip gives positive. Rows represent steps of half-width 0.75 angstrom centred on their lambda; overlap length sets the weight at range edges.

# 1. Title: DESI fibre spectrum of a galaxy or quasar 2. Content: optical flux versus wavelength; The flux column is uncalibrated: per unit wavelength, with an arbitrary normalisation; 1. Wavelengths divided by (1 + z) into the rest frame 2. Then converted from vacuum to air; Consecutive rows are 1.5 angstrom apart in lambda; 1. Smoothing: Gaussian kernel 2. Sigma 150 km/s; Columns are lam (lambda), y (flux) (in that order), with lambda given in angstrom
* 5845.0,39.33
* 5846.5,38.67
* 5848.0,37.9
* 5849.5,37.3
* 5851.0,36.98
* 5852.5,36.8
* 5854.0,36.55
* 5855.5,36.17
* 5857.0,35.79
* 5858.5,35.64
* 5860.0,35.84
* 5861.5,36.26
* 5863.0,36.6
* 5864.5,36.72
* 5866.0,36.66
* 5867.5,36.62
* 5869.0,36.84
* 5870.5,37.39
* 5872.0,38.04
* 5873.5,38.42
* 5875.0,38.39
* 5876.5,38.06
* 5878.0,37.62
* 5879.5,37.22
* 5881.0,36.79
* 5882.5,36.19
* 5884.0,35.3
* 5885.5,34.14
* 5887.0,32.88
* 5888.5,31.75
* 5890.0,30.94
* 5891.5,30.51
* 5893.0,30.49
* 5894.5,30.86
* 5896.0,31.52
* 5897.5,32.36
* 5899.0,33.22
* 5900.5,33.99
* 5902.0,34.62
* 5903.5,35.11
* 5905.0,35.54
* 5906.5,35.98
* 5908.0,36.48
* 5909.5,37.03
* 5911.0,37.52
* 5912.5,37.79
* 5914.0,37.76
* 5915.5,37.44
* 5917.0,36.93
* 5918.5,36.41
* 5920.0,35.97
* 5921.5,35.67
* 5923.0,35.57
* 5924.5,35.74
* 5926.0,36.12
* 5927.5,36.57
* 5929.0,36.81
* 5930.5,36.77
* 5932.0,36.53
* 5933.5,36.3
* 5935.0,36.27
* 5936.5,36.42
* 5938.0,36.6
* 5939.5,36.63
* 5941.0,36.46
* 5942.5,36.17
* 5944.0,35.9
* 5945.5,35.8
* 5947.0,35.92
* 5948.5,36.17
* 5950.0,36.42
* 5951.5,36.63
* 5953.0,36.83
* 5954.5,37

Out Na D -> 2.4 angstrom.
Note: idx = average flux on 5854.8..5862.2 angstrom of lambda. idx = 35.9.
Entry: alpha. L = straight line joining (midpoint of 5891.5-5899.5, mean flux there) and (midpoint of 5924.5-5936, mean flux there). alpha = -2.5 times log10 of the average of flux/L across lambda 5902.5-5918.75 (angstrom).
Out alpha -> -0.09 mag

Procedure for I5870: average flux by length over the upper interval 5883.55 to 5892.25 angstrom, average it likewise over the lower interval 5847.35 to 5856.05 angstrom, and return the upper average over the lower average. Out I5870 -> 0.88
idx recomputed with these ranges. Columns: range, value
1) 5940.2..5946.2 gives 36.1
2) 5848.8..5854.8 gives 36.9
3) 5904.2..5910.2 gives 36.2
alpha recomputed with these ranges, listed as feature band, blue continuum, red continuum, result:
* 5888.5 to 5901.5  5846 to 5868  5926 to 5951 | 0.15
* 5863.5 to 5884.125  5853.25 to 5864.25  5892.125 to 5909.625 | -0.06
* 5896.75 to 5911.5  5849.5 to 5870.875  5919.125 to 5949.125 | 0.04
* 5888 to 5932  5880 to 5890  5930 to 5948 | 0.01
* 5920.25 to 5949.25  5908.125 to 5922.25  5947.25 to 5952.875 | 0.01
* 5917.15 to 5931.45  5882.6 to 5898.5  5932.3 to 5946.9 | -0.04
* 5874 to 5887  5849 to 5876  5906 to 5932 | 0.01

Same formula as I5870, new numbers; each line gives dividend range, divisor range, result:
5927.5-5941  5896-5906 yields 1.07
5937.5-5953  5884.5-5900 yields 1.14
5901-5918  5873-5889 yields 1.01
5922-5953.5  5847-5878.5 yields 0.98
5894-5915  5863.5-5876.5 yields 0.94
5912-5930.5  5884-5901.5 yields 1.13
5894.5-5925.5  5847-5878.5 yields 0.96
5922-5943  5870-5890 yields 1.01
